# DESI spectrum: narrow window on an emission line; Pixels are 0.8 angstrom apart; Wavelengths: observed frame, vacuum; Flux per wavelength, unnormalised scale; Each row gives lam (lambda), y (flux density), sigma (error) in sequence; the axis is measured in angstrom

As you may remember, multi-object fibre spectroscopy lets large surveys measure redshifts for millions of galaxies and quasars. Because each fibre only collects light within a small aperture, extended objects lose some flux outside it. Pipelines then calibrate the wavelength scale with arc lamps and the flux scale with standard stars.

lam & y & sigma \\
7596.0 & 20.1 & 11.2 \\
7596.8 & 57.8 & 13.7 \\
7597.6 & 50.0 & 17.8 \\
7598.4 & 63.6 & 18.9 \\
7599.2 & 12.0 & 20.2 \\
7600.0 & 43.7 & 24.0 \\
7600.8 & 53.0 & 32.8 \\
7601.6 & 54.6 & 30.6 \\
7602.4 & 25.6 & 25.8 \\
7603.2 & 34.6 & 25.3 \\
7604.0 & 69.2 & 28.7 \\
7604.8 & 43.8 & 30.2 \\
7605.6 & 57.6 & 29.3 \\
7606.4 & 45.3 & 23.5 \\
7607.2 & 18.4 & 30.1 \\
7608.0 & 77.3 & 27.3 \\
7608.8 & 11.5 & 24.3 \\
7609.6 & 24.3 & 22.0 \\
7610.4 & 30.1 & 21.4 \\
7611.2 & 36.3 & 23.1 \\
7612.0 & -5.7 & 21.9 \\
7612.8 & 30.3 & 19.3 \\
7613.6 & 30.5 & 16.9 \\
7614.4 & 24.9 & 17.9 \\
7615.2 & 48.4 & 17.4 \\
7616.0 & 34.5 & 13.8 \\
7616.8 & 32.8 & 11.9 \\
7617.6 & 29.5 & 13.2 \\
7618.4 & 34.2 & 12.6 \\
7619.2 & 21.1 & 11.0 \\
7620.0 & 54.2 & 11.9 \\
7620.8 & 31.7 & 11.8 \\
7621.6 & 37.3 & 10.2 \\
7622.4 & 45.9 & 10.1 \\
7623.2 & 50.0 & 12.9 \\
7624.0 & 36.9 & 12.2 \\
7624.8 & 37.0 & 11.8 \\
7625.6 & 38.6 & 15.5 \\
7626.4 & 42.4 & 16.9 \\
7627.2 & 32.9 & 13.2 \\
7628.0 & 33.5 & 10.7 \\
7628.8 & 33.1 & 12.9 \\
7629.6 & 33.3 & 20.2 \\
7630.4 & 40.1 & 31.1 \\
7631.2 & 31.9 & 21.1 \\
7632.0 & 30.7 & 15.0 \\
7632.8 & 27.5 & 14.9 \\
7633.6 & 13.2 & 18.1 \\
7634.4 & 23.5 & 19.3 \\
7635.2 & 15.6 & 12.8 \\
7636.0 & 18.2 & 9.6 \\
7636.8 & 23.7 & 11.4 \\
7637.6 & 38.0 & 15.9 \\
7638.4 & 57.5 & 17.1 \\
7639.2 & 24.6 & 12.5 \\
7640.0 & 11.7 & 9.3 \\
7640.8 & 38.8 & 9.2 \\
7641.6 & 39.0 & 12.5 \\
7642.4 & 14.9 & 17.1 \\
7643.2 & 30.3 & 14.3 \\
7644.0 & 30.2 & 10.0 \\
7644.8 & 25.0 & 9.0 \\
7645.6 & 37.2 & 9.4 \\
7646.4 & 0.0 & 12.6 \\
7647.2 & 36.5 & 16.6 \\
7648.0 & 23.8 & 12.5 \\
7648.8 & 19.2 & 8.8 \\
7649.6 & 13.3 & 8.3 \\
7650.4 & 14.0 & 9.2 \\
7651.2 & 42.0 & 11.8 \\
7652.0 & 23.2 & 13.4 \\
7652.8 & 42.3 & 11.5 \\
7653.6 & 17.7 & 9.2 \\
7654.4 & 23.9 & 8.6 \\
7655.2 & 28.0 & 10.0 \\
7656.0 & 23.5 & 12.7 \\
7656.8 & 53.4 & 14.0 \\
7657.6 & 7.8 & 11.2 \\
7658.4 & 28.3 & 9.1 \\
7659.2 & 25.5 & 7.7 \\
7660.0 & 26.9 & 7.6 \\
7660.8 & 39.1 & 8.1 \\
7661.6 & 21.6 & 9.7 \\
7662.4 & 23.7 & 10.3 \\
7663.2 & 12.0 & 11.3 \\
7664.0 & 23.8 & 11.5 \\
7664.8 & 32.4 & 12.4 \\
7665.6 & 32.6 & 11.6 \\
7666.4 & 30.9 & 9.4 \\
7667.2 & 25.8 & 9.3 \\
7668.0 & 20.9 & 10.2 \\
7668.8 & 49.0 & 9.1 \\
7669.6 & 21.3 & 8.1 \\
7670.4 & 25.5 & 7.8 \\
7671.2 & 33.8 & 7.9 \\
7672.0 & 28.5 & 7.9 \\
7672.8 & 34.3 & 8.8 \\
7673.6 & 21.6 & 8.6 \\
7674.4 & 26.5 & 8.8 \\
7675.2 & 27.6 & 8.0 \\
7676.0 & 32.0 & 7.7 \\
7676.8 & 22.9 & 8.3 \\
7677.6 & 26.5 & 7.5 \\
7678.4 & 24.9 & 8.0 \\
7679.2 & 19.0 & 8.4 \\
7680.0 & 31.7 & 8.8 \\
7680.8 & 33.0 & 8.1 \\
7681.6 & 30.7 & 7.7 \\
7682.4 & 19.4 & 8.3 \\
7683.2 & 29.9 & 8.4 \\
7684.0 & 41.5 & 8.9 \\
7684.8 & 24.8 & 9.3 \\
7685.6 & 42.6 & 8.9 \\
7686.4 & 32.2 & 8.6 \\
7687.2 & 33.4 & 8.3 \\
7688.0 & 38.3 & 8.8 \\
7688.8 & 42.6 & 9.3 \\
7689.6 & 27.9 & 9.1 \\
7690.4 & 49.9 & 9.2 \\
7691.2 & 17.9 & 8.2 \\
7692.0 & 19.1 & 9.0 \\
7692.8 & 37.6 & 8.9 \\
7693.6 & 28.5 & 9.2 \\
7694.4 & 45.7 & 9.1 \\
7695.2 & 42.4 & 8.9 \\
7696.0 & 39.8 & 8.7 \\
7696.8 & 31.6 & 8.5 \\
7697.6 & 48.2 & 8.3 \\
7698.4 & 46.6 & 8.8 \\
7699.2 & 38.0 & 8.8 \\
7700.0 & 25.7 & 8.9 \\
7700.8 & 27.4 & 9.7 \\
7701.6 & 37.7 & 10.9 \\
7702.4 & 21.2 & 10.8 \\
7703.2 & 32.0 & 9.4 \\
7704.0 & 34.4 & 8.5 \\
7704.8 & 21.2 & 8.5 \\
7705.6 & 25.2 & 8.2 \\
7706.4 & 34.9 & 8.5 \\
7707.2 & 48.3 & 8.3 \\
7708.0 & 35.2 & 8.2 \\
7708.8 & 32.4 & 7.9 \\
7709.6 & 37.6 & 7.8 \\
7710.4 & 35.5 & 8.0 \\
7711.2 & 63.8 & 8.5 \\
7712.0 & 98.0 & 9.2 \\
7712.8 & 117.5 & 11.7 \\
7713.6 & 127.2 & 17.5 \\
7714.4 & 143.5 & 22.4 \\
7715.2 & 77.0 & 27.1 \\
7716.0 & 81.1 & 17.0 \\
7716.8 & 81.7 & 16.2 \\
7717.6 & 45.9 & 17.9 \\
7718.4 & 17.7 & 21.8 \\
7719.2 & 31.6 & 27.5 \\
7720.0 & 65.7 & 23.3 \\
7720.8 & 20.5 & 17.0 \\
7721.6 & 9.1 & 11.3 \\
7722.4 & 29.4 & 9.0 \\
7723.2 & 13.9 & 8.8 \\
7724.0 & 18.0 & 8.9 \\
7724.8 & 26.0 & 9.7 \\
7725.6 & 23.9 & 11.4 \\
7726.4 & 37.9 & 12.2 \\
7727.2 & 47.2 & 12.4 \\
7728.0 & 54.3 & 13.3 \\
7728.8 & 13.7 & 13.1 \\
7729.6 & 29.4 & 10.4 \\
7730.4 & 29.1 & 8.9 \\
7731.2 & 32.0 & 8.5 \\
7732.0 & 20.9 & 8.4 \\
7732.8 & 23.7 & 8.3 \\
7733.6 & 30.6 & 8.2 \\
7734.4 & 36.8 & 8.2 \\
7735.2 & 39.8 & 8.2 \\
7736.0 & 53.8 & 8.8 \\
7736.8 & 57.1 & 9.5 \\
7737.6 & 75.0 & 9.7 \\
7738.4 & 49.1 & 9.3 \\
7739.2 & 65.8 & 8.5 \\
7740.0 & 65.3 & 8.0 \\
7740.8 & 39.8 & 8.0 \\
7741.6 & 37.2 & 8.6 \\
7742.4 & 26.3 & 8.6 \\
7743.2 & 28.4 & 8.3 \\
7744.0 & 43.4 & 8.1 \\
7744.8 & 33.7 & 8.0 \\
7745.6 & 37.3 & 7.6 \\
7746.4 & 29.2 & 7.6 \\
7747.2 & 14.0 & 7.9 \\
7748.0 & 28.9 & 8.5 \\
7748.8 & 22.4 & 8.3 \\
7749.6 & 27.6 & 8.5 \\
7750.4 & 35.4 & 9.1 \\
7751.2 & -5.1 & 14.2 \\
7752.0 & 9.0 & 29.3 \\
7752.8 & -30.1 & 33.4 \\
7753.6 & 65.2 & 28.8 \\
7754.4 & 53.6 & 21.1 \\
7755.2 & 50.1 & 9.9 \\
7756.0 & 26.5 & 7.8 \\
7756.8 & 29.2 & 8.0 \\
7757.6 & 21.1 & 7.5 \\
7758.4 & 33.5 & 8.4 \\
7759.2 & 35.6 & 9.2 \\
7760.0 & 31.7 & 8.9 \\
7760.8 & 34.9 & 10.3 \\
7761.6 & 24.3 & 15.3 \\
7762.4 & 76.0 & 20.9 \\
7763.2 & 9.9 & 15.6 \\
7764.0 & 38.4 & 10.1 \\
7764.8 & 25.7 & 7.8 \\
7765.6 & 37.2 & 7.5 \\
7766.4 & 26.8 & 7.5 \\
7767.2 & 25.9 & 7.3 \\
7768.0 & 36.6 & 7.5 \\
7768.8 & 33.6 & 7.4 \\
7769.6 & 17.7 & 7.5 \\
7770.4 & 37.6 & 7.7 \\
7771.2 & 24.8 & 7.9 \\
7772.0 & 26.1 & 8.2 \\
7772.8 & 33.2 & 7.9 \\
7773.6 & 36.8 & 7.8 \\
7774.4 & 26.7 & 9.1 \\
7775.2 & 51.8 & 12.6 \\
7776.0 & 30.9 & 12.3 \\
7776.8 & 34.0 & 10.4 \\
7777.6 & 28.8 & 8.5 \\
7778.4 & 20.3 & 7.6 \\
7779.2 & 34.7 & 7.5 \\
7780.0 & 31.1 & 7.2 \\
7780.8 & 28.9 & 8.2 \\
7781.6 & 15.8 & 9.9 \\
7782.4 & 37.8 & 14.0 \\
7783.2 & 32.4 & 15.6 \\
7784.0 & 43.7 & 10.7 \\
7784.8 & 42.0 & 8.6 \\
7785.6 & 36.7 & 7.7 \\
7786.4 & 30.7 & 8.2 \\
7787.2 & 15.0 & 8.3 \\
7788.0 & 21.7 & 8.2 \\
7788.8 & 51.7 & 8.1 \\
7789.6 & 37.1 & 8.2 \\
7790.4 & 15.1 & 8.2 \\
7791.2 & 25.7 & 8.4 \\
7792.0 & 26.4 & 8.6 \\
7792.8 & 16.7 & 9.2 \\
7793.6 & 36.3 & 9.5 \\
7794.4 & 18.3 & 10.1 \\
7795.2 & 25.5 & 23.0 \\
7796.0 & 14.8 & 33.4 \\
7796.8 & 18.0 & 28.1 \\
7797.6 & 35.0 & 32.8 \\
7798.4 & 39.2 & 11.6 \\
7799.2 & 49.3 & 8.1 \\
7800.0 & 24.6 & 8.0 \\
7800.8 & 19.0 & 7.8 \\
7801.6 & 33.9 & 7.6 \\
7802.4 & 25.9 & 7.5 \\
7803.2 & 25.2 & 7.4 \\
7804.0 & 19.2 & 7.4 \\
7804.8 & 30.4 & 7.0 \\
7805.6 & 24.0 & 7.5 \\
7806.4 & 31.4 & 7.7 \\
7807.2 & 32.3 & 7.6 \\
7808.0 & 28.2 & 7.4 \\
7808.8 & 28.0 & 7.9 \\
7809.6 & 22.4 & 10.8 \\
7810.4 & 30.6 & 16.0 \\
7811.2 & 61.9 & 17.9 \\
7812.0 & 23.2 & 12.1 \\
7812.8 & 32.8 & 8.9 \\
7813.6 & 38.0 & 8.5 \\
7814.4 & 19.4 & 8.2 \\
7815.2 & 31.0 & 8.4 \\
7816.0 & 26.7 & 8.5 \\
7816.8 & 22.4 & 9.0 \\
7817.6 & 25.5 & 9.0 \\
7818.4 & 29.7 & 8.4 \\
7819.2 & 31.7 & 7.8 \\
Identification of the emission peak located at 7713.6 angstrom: Halpha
